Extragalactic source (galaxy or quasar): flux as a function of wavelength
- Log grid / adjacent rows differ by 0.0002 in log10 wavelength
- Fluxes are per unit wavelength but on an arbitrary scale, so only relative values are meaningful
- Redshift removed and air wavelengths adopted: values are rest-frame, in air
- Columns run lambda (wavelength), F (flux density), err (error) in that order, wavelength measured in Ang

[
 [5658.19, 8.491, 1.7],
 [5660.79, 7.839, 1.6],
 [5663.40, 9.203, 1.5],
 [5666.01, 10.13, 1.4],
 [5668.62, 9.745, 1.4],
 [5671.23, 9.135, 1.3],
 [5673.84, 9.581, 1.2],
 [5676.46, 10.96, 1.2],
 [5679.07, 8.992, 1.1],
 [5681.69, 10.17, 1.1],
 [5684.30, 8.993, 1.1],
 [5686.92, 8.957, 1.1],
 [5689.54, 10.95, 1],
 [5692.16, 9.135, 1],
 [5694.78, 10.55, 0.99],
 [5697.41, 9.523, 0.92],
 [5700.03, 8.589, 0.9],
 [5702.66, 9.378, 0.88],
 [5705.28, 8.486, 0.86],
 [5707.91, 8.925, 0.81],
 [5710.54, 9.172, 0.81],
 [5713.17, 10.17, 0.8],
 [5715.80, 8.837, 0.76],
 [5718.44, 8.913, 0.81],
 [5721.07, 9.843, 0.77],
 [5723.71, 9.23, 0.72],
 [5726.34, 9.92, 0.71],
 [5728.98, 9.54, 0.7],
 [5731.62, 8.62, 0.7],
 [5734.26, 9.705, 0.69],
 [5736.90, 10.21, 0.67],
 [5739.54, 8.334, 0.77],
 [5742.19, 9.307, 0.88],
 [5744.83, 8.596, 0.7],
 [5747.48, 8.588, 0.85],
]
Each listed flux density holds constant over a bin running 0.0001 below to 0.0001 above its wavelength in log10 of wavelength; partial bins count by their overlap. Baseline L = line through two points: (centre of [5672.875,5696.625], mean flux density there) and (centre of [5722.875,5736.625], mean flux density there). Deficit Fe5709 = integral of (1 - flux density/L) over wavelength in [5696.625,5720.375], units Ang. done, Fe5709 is 1.3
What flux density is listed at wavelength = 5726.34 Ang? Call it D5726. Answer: 9.92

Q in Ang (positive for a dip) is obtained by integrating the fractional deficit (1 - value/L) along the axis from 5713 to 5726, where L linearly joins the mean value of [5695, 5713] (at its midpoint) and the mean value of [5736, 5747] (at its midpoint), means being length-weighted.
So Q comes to -0.4 Ang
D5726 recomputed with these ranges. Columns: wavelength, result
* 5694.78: 10.55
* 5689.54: 10.95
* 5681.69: 10.17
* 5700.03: 8.589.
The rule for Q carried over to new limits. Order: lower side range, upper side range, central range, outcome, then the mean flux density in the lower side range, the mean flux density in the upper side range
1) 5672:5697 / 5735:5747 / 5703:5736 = 0.2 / 9.78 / 9.1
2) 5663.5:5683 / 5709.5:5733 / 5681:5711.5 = 0.6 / 9.78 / 9.36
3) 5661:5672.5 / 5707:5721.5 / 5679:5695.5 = -0.6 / 9.39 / 9.29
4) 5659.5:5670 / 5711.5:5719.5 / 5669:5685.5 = -0.7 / 9.23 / 9.31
